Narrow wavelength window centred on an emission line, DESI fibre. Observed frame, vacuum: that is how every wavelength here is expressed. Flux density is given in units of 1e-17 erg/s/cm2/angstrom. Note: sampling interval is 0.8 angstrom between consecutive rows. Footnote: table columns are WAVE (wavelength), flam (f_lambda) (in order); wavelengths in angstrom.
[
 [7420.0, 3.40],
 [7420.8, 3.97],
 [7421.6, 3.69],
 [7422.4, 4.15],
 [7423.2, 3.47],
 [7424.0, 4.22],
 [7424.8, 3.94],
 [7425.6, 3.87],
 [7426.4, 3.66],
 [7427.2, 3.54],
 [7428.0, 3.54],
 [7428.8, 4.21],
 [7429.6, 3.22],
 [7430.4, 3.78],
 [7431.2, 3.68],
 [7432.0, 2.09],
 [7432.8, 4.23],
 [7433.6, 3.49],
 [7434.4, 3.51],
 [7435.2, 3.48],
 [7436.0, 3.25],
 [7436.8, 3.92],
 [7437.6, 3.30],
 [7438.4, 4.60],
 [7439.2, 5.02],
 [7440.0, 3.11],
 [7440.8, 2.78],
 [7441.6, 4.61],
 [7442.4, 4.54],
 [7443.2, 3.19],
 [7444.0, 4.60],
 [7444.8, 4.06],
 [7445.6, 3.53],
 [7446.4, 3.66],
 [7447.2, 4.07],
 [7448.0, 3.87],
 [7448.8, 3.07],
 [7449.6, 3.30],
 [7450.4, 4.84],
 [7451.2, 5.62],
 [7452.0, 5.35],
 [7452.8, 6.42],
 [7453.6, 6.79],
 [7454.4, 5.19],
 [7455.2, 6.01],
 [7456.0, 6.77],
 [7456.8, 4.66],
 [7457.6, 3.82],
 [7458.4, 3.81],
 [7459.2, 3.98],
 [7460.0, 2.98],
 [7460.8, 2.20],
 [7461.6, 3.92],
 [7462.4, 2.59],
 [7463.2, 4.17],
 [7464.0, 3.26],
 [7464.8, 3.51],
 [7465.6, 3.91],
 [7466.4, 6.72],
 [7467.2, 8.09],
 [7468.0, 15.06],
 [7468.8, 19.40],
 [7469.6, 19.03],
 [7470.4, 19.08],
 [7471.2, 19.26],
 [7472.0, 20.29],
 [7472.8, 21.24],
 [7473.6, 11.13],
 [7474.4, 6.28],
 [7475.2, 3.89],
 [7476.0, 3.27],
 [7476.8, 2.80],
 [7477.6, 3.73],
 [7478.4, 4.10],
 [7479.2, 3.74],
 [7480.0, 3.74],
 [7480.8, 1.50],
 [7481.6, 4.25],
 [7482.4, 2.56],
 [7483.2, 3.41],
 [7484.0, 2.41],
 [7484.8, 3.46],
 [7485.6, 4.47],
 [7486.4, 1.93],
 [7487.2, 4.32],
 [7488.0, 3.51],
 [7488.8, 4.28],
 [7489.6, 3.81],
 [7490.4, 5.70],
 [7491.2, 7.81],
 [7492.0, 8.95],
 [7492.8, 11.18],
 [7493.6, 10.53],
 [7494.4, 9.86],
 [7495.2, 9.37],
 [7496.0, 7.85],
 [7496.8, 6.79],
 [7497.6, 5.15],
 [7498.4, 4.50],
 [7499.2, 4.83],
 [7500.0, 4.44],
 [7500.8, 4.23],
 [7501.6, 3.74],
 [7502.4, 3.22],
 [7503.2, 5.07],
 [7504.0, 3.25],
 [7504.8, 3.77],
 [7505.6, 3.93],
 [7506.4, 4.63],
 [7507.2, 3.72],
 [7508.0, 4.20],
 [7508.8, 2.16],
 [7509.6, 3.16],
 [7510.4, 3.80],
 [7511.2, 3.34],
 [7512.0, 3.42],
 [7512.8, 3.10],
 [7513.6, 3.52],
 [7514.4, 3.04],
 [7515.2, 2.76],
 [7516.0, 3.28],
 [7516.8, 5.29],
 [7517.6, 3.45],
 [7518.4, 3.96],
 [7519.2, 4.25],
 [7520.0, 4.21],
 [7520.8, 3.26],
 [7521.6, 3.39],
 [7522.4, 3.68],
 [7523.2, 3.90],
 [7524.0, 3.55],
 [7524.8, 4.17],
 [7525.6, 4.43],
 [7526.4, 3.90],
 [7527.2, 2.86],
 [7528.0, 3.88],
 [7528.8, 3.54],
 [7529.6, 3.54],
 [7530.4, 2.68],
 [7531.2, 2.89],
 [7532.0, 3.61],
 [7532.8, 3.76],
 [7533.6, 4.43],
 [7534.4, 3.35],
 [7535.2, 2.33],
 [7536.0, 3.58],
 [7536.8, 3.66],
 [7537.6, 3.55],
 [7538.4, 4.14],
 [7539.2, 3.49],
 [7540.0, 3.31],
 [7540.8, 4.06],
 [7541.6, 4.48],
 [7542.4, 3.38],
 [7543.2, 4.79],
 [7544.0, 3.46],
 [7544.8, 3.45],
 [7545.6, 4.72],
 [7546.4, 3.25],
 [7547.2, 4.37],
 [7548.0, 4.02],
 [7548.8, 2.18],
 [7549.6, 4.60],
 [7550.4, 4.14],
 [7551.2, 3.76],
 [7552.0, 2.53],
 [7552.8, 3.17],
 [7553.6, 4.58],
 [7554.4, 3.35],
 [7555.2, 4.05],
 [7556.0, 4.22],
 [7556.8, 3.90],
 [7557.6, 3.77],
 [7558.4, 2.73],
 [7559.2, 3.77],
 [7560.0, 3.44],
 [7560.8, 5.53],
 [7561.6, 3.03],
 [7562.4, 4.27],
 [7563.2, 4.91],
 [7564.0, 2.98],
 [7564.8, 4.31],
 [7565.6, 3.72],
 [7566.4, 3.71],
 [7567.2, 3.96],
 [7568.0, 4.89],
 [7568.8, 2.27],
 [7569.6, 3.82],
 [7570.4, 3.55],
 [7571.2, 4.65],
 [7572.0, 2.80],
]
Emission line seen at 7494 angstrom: [N II] 6583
